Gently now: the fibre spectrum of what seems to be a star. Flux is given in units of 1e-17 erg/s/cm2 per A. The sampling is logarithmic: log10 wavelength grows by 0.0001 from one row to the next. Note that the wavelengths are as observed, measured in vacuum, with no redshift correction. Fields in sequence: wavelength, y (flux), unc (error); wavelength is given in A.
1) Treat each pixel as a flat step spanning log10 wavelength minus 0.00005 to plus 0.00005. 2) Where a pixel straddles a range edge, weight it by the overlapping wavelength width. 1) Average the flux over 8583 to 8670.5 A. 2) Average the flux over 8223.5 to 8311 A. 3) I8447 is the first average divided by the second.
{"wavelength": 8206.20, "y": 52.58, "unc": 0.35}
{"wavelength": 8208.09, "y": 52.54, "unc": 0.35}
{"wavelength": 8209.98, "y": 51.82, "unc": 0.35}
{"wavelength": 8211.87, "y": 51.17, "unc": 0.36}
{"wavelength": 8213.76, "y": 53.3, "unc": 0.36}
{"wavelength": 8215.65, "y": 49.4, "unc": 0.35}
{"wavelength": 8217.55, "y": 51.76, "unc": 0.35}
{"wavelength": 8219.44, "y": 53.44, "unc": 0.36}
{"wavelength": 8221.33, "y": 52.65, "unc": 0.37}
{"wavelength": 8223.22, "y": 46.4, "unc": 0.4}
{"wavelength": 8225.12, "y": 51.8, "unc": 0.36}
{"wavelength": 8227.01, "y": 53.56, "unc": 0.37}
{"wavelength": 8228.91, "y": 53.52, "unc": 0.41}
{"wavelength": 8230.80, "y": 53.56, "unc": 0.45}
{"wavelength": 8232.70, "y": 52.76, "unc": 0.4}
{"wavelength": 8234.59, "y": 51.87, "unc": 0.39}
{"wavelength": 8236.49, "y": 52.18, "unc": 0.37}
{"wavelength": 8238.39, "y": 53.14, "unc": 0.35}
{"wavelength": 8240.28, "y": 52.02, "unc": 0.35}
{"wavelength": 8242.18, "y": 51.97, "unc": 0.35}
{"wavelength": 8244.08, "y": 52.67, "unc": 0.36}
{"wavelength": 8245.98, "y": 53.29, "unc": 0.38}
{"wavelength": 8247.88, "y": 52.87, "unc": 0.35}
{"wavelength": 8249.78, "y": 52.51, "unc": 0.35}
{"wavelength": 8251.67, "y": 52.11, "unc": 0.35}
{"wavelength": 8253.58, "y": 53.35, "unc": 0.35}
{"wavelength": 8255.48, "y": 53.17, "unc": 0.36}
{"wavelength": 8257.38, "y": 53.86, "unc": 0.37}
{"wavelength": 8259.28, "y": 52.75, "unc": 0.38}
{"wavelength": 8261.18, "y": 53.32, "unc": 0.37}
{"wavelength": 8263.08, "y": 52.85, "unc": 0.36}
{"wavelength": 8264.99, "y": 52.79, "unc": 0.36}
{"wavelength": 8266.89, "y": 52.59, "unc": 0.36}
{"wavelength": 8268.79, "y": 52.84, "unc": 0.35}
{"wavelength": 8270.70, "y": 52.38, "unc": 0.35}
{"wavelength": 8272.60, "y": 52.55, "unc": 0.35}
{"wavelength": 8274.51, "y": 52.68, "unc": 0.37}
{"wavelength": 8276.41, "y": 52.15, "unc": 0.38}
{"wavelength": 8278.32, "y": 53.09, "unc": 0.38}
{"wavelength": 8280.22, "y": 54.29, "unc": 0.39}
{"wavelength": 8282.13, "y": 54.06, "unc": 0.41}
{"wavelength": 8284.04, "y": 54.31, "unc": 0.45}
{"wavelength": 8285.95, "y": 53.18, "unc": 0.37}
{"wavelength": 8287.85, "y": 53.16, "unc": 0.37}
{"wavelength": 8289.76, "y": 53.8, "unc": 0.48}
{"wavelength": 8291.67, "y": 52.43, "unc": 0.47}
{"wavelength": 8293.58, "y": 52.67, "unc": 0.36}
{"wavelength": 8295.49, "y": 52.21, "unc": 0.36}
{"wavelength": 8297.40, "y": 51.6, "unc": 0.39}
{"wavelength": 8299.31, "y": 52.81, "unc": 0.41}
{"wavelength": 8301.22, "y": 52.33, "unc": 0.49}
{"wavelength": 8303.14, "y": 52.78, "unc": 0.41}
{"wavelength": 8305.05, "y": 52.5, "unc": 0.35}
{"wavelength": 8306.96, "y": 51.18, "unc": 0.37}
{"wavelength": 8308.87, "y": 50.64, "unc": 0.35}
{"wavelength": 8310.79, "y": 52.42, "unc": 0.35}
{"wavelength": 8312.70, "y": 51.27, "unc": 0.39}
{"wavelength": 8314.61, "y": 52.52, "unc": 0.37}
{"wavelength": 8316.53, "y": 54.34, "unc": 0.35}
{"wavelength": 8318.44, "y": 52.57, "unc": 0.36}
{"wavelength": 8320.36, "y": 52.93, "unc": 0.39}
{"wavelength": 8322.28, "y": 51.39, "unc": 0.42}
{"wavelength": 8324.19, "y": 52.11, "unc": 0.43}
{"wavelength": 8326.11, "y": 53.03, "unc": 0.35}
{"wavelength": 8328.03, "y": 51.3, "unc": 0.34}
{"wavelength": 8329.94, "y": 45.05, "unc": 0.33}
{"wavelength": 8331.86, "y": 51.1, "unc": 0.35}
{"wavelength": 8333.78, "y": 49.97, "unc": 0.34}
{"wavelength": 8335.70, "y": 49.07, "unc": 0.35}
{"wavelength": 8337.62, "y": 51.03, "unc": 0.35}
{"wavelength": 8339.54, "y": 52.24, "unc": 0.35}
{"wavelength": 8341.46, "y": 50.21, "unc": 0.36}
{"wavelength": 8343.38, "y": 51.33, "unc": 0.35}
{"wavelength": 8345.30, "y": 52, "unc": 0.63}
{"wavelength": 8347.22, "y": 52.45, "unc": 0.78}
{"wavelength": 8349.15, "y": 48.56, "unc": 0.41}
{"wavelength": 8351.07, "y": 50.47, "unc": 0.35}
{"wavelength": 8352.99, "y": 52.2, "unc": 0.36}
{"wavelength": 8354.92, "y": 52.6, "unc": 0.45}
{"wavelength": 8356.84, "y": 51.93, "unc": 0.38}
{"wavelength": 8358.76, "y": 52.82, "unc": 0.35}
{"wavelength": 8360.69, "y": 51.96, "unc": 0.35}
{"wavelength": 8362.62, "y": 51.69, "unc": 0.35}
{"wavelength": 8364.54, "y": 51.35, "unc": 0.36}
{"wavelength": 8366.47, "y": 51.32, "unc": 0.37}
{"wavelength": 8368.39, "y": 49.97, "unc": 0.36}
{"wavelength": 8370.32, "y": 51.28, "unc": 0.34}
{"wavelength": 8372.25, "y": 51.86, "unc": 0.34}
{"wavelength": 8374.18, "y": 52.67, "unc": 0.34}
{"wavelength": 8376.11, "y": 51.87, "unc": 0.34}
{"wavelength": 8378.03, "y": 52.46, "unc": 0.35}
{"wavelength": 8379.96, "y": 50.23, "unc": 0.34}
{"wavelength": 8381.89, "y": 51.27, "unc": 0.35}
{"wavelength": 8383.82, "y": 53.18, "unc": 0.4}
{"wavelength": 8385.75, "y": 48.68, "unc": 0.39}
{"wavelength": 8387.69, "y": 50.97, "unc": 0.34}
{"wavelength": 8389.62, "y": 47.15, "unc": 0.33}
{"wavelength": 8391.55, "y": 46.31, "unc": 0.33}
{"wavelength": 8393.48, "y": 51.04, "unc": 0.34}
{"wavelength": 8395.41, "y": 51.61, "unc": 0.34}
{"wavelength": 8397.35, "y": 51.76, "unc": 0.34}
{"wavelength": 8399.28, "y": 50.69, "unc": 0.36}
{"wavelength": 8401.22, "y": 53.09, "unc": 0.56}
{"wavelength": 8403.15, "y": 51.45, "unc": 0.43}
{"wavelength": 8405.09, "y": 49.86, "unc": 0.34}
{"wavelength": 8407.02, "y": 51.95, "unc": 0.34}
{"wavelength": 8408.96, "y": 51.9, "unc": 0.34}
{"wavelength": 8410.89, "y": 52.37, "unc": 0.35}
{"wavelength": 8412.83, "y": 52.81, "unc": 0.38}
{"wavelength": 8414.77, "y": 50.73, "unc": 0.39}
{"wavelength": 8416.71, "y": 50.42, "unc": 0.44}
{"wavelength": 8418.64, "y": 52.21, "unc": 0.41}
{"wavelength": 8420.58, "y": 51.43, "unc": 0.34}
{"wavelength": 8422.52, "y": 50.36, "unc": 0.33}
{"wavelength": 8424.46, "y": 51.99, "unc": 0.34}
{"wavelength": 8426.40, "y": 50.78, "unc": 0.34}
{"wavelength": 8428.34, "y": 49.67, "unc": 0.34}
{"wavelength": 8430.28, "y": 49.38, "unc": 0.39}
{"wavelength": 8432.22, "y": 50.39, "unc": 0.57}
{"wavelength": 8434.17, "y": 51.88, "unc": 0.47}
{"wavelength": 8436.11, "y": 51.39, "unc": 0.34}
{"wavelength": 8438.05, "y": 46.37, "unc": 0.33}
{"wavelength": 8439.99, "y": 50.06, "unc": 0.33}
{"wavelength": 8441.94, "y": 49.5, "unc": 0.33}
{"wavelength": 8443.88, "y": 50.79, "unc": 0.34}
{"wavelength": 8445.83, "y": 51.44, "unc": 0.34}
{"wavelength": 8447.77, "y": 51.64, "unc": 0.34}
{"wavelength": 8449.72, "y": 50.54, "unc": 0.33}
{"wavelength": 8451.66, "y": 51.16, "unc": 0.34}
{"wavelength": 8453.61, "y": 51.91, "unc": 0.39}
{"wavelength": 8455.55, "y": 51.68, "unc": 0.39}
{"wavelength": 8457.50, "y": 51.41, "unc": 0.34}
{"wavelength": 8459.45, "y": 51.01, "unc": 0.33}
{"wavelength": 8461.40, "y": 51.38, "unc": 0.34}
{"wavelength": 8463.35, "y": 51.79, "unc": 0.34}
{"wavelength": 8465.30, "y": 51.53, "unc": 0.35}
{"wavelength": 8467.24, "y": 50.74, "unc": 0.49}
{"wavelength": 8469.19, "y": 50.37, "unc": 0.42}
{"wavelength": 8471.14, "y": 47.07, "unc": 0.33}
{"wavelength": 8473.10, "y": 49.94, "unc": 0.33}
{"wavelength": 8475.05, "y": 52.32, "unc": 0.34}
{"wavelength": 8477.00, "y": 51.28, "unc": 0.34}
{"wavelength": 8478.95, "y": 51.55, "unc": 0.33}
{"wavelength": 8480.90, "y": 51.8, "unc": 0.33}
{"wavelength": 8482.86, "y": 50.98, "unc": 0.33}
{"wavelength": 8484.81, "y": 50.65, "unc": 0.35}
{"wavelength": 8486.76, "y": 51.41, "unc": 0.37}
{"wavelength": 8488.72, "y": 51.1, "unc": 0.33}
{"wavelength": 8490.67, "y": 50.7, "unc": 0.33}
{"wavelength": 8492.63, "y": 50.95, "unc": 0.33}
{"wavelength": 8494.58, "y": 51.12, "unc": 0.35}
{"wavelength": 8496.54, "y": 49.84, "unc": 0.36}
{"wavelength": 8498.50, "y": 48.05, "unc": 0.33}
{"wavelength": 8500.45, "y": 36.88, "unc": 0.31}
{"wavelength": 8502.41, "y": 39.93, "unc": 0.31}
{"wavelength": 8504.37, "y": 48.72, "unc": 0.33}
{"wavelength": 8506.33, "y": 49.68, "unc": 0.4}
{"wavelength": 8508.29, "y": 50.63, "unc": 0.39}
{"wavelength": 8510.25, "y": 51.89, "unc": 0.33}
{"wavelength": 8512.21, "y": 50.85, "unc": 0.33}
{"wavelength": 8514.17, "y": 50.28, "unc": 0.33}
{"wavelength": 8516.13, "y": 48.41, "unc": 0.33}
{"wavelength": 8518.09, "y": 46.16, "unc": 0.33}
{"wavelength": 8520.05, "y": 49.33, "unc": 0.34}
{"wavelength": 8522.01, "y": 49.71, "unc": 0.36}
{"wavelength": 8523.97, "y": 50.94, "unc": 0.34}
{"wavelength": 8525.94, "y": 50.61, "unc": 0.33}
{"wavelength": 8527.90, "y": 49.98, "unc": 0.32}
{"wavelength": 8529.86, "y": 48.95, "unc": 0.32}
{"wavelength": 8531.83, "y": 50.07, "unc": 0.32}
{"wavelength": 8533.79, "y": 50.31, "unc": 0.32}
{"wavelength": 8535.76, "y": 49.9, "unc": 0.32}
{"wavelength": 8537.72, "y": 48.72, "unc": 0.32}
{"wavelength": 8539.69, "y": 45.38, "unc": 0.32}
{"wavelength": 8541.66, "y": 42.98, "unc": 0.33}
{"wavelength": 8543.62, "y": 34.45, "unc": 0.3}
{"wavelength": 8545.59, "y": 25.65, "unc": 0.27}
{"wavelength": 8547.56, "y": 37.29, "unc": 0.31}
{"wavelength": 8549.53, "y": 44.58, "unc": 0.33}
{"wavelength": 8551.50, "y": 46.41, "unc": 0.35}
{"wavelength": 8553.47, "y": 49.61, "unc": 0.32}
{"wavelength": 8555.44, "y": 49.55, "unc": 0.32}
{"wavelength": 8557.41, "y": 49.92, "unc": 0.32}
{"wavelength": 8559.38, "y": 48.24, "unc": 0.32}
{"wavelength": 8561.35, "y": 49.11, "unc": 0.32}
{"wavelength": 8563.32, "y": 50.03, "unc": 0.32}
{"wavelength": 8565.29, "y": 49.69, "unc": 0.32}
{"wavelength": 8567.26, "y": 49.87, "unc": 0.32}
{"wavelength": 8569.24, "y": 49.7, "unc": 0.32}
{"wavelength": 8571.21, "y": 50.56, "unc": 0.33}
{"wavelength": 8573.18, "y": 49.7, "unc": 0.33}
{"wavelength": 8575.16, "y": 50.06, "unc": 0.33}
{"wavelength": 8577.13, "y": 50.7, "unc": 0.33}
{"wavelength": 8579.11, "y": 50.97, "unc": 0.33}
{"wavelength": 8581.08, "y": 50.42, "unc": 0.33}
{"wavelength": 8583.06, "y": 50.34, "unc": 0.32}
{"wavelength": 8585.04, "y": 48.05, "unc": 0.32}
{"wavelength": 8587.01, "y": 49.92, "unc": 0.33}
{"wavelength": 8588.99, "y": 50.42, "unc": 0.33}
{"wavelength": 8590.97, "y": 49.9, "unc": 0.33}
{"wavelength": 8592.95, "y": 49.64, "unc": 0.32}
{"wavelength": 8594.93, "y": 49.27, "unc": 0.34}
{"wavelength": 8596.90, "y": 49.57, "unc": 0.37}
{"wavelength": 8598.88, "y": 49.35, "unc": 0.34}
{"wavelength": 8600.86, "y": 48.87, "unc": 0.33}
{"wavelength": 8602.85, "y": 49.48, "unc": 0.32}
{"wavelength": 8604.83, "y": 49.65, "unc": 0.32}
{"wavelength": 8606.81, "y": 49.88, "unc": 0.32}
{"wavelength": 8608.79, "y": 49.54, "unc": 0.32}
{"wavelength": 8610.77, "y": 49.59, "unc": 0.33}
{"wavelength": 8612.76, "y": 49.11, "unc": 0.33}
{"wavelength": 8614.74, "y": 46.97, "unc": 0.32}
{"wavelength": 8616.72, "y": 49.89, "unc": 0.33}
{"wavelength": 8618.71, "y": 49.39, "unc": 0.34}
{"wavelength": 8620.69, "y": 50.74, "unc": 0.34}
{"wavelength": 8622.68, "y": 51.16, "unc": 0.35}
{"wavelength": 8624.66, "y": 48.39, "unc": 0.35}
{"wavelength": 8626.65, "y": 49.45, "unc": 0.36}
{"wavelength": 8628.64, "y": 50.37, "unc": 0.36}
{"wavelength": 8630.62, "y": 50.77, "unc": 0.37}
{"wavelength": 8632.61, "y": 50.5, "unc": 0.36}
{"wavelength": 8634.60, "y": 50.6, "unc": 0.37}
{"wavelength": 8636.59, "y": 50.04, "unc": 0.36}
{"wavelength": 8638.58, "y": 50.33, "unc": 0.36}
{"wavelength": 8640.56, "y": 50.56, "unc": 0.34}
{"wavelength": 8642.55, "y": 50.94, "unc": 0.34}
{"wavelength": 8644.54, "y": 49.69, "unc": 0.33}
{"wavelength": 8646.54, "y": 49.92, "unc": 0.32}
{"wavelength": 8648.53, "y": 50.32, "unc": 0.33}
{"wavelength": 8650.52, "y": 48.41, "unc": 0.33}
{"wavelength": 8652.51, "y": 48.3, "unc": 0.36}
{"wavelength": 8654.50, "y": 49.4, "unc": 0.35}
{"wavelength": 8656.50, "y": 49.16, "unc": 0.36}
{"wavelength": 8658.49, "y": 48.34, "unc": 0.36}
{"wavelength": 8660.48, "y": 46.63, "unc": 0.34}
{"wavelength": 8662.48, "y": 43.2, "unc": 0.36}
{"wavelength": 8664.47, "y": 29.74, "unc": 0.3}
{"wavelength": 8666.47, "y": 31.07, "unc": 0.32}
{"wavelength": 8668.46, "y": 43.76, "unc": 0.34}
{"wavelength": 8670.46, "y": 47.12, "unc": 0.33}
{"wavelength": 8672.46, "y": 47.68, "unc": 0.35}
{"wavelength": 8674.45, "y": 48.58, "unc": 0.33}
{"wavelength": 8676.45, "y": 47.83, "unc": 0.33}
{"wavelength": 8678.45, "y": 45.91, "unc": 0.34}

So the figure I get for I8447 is 0.92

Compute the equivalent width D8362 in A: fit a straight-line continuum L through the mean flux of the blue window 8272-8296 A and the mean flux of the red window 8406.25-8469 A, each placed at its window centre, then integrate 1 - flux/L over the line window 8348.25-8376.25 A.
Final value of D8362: 0.3 A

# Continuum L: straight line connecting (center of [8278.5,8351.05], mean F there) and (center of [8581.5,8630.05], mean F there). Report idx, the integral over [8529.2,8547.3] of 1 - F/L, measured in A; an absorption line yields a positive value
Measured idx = 2.3 A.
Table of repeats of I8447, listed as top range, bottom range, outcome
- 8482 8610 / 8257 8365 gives 0.93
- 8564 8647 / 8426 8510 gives 1.00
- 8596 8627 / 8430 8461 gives 0.98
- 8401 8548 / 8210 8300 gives 0.94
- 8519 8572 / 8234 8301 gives 0.89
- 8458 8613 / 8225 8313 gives 0.93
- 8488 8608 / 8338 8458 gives 0.94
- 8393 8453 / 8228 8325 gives 0.97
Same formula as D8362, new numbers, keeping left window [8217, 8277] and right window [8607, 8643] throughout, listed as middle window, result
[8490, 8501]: 0.5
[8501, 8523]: 1.0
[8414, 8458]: 0.4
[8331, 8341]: 0.2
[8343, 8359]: 0.1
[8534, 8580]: 3.3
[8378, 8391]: 0.3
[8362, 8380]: 0.1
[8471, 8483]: 0.0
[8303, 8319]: 0.0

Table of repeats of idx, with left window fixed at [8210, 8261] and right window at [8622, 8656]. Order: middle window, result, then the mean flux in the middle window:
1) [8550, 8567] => 0.49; 49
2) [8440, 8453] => 0.07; 50.8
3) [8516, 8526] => 0.30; 49.1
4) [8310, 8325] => -0.17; 52.5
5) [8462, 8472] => 0.11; 50.4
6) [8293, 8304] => -0.09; 52.4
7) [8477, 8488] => -0.09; 51.3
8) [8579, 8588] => 0.08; 49.9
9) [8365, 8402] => 0.40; 50.9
